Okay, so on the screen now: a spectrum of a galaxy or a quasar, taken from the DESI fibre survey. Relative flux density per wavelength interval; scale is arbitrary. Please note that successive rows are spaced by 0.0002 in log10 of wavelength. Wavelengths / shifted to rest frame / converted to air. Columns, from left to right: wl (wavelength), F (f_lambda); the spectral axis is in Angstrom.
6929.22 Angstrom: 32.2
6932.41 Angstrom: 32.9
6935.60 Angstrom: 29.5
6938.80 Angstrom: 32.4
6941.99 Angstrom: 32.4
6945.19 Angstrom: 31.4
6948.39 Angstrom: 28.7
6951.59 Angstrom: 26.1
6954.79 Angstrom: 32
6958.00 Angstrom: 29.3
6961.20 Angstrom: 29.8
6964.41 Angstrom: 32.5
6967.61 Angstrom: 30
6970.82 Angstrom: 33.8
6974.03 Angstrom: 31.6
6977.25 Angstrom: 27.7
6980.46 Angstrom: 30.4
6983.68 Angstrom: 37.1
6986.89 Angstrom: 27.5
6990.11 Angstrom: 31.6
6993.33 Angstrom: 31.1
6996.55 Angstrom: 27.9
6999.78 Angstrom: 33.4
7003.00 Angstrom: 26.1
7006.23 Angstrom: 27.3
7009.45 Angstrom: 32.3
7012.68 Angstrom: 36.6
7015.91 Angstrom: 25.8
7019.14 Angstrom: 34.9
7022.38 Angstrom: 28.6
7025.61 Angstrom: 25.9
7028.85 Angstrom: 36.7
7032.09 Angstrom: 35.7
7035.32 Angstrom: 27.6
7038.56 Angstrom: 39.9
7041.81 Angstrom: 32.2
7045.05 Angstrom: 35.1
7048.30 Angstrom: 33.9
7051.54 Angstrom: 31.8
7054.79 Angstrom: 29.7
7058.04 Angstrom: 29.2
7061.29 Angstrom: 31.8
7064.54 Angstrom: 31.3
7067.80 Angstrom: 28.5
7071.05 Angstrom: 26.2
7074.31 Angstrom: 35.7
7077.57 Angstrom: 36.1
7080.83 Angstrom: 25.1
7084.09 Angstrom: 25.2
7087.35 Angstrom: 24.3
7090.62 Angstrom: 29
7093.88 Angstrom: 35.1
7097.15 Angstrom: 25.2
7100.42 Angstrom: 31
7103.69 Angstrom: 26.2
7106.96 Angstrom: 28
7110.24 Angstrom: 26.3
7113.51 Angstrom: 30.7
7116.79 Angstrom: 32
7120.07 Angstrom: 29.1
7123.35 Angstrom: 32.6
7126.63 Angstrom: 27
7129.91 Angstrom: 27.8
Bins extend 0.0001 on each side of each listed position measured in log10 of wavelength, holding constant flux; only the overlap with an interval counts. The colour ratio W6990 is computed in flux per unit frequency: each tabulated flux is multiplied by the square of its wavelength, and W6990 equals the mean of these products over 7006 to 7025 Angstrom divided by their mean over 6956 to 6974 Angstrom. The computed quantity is 1.01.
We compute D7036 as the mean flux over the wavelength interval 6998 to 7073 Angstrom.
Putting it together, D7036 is 31.3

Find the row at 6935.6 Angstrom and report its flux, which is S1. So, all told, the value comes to 29.5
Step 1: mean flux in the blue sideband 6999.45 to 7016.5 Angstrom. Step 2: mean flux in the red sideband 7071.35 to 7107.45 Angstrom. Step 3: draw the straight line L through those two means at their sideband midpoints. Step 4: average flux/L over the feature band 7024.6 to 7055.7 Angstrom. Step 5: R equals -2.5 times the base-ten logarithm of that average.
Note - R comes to -0.11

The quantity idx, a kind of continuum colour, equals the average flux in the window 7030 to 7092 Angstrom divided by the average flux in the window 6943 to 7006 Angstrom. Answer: 1.02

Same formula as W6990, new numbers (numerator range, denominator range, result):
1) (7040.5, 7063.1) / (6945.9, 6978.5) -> 1.09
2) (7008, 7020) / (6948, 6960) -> 1.13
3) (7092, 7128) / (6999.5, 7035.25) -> 0.97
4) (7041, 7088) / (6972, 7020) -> 1.01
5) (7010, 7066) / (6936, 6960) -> 1.09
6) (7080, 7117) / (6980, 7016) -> 0.94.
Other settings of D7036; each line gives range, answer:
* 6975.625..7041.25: 31.2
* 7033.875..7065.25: 32.3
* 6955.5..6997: 30.9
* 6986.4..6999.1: 30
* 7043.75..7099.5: 30.2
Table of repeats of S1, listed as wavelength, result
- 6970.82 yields 33.8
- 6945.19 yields 31.4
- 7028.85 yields 36.7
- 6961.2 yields 29.8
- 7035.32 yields 27.6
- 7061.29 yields 31.8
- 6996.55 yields 27.9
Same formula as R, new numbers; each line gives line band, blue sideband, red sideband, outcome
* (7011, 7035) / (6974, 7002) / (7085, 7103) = -0.061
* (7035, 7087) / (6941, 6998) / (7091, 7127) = -0.045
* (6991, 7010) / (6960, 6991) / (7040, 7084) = 0.056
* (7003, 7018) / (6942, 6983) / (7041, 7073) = 0.021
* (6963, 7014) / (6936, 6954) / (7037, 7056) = 0.026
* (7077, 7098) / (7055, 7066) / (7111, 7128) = 0.077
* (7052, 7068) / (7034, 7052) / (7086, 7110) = 0.056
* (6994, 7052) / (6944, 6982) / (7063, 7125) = -0.068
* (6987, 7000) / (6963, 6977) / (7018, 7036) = 0.045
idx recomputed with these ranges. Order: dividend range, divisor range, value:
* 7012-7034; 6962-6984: 1.01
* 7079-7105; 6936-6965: 0.91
